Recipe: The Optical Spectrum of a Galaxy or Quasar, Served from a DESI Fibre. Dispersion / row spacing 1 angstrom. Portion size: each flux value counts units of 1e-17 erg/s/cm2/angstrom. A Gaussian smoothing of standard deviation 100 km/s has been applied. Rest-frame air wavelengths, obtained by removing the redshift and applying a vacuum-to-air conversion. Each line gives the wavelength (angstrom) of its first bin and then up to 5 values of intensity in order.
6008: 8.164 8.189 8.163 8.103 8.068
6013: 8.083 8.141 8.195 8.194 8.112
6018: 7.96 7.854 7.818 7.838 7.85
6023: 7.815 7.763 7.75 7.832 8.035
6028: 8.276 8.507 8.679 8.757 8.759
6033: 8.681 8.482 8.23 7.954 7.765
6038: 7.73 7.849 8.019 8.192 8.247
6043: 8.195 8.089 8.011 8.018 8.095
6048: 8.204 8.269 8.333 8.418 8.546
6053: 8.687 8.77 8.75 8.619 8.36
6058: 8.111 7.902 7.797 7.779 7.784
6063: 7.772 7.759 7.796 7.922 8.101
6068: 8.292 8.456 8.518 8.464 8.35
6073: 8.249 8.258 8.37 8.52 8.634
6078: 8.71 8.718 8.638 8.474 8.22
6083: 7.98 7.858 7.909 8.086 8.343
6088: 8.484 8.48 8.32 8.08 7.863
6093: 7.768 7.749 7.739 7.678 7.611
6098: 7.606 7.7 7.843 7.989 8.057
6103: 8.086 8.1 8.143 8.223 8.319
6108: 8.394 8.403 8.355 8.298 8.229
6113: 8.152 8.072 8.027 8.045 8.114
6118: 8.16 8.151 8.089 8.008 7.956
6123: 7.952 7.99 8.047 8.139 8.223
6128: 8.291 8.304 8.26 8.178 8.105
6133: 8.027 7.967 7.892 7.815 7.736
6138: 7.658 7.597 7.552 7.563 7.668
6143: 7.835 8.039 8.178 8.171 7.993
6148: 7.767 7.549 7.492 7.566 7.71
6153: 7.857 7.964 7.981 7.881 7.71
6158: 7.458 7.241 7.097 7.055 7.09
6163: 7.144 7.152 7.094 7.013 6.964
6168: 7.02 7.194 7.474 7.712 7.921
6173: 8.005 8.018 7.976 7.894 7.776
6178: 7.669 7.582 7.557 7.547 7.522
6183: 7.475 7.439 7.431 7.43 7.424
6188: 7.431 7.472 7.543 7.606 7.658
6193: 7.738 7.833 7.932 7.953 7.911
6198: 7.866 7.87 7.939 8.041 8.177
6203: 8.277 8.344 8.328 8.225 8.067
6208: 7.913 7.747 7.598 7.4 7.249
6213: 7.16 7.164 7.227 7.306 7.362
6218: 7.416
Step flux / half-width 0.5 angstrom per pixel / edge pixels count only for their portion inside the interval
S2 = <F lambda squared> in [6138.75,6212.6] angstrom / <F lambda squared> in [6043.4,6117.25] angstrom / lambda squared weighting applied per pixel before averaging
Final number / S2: 0.97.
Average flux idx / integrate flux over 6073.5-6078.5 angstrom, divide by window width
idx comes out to 8.5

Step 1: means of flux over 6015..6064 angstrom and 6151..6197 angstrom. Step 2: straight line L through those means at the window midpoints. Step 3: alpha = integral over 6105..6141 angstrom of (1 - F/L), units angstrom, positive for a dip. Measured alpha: -1.4 angstrom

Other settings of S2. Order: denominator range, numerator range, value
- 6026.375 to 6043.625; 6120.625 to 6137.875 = 1.01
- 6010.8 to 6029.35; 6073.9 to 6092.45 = 1.06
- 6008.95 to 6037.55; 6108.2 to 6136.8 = 1.03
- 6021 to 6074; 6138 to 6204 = 0.97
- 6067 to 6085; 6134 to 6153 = 0.95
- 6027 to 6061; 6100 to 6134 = 1.01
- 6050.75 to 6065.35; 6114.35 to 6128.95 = 1.01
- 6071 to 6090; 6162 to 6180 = 0.92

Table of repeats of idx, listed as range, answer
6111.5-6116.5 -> 8.11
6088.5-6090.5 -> 8.4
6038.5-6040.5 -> 7.93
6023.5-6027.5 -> 7.85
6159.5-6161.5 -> 7.08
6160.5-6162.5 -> 7.07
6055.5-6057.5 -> 8.49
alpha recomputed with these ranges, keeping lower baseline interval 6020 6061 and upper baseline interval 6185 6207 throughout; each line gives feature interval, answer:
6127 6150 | 0.19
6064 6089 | -0.57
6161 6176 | 0.94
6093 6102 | 0.35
